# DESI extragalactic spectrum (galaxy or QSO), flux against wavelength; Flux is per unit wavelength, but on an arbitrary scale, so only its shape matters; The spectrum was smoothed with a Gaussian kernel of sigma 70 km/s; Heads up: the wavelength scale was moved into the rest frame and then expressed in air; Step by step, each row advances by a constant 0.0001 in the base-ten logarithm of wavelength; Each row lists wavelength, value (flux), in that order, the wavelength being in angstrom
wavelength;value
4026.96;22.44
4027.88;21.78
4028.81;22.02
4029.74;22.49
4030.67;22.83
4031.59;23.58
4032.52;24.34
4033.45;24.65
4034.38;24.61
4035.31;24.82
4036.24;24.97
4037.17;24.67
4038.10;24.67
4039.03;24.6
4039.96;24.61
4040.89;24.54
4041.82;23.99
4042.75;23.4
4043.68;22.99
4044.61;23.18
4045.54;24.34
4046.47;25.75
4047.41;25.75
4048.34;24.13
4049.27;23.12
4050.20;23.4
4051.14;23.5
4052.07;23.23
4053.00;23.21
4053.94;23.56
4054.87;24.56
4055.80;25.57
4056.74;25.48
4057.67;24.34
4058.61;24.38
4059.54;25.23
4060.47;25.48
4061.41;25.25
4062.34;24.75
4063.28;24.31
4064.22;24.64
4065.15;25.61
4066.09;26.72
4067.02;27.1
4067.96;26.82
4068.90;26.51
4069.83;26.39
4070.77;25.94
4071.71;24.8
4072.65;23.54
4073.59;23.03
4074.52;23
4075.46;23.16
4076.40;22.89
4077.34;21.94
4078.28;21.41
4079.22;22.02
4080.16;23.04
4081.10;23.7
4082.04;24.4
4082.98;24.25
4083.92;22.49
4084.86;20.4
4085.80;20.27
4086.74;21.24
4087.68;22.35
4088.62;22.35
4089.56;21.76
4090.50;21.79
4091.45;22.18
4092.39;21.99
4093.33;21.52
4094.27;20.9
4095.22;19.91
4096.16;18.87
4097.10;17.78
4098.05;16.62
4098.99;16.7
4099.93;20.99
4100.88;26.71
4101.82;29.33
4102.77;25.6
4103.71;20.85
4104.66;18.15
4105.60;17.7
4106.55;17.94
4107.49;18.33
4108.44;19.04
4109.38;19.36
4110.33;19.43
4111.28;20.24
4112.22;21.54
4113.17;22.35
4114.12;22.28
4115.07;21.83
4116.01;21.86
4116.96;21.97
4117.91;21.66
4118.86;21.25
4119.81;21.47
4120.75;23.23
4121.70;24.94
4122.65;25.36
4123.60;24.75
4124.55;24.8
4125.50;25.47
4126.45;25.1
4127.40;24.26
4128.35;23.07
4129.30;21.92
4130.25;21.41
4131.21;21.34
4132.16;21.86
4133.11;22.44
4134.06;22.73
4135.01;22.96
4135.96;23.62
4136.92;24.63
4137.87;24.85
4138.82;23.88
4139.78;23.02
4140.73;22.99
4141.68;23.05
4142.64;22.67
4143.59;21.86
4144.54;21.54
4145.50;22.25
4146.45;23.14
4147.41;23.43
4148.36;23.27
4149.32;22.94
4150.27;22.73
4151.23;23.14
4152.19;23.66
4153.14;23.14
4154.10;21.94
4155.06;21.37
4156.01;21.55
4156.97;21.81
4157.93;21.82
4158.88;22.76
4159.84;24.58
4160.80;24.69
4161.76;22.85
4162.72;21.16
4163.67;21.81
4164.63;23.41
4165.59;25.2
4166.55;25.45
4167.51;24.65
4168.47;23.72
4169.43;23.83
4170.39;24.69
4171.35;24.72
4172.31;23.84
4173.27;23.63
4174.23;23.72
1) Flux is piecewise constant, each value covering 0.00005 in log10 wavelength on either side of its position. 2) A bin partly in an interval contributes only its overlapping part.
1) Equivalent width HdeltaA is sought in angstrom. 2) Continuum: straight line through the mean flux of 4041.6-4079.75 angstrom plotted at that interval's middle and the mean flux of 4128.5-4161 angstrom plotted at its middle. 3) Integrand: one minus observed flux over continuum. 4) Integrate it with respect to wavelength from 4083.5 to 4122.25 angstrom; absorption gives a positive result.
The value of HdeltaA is 3.9 angstrom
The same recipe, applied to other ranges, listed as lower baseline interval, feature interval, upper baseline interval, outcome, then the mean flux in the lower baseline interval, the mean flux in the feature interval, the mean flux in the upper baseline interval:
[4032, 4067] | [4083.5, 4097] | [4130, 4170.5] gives 1.5 angstrom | 24.5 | 21.2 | 23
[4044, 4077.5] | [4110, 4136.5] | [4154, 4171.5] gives 1.2 angstrom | 24.6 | 22.7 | 23.3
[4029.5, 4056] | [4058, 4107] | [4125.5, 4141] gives 1.9 angstrom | 24.1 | 22.8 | 23.2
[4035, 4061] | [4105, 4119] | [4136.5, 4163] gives 1.8 angstrom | 24.3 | 20.4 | 22.9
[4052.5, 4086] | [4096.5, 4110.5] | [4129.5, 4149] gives 1.9 angstrom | 24.2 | 20.3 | 22.8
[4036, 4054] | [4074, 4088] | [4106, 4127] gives 0.4 angstrom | 24.1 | 22.4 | 22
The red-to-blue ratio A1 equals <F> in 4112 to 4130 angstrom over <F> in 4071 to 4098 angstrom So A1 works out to 1.1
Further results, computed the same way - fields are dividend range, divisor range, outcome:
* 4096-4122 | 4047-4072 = 0.84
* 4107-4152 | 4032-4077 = 0.92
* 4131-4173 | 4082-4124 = 1.08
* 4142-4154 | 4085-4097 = 1.08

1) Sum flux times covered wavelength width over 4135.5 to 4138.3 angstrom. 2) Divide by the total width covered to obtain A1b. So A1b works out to 24.3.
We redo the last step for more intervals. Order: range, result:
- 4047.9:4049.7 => 23.7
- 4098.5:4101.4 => 21.6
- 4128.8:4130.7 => 21.7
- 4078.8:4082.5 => 23.3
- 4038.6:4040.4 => 24.6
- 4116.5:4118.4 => 21.8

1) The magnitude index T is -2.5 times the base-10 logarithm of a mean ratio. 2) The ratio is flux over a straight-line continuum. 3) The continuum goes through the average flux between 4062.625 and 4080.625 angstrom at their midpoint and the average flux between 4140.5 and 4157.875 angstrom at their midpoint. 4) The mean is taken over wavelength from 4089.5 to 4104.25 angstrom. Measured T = 0.112 mag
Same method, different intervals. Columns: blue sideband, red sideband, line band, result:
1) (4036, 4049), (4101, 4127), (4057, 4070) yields -0.08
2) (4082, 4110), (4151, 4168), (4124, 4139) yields -0.06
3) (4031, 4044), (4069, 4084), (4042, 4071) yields -0.04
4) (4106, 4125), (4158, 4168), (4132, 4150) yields -0.02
